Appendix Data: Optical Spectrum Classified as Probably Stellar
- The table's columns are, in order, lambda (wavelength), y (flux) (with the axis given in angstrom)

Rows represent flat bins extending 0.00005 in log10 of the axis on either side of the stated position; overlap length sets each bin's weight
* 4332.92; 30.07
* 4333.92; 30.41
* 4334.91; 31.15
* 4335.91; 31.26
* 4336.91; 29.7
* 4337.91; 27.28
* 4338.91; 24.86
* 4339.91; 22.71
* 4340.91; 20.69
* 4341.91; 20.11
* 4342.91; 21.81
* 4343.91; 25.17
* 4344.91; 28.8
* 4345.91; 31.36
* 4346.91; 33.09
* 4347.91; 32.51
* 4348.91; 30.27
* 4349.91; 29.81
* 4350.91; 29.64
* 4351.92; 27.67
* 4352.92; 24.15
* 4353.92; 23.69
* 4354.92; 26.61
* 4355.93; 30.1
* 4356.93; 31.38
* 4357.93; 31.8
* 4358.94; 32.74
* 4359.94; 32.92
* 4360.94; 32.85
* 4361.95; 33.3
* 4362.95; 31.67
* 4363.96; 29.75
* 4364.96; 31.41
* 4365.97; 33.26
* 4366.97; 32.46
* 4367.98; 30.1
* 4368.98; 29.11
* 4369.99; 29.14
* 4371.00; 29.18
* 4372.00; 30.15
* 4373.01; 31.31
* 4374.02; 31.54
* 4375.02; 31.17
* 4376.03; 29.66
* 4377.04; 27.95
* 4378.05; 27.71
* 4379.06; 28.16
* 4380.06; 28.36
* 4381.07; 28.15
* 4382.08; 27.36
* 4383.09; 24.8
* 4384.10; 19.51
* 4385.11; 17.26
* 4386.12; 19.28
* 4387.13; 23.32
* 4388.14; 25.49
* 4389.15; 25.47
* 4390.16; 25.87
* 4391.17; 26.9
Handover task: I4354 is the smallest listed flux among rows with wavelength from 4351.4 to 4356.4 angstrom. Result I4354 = 23.69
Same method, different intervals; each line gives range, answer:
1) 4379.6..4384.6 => 19.51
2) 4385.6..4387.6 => 19.28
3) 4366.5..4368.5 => 30.1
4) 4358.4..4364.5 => 29.75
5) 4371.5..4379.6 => 27.71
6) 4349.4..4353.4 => 24.15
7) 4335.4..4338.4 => 27.28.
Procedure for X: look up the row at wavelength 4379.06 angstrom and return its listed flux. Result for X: 28.16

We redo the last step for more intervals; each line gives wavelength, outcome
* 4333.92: 30.41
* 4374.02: 31.54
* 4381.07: 28.15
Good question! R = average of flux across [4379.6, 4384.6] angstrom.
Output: 25.6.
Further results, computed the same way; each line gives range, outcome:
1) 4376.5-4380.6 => 28.1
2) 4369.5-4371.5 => 29.2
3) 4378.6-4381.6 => 28.3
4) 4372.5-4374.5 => 31.3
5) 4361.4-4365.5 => 31.5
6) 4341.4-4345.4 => 24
